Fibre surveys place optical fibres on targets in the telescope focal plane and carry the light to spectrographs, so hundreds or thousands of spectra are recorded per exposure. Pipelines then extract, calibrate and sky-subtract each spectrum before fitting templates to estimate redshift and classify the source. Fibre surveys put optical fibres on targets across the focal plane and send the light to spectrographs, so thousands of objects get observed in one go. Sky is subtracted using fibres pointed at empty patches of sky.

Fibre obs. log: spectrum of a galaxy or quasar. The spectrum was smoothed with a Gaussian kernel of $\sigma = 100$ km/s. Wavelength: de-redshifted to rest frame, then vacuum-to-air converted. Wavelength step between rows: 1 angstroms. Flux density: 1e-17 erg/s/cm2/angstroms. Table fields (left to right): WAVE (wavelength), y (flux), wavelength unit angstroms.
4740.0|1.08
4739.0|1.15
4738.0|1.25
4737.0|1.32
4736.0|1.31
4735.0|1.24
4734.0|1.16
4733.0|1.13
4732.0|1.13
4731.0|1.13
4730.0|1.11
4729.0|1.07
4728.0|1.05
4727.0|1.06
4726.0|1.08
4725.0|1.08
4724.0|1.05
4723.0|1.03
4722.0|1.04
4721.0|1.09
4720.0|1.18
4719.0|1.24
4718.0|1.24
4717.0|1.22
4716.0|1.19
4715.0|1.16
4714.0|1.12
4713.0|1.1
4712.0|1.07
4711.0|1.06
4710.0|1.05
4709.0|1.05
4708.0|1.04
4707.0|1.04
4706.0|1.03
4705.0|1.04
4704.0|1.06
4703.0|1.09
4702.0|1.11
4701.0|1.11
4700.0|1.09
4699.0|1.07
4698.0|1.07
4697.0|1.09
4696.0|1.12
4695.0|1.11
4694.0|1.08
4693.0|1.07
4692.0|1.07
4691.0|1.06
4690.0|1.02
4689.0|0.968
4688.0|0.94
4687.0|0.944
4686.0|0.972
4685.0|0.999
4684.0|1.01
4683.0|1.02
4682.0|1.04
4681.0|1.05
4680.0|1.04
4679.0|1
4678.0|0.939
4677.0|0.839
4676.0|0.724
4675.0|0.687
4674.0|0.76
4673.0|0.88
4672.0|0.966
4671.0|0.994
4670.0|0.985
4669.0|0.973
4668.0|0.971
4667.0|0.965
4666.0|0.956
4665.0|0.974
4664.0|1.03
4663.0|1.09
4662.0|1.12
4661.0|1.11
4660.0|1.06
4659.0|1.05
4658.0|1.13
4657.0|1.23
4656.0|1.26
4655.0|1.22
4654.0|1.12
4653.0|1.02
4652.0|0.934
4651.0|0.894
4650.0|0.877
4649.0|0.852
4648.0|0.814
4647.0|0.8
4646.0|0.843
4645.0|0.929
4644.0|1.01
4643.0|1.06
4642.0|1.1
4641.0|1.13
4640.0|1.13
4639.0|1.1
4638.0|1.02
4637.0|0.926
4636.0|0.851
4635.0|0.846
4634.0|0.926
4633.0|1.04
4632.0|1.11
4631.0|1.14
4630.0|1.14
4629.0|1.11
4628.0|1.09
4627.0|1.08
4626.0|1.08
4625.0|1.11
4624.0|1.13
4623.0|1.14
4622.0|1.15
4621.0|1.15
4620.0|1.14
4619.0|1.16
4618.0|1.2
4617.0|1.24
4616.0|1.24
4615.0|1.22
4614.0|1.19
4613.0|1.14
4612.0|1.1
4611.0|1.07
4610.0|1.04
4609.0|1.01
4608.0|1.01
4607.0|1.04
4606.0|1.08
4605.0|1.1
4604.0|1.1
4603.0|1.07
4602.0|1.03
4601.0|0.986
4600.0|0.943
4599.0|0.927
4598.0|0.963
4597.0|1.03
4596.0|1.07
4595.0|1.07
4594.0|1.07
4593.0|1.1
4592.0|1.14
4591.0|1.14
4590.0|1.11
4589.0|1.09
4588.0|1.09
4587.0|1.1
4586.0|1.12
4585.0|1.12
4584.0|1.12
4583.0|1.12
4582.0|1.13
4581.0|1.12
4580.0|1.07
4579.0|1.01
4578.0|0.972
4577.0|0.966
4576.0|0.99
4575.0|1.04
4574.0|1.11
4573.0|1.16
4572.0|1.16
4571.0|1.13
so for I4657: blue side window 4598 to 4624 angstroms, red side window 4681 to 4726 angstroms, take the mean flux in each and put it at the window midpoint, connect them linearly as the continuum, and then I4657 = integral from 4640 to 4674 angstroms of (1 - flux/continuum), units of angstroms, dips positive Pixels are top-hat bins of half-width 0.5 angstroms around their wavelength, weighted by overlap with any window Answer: 2.4 angstroms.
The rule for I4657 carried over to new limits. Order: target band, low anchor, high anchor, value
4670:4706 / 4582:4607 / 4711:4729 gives 3.4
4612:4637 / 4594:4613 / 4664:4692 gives -2.2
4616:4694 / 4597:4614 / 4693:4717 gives 3.1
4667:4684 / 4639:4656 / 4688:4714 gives 1.6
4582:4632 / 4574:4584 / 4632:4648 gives -3.9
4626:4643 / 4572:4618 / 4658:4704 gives 0.0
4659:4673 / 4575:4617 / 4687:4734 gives 0.9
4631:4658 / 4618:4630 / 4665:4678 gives 0.5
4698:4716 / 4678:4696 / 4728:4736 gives 0.0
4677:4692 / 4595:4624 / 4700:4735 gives 1.4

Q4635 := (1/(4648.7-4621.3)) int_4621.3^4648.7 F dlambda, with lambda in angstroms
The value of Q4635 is 1.03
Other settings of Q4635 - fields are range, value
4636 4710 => 1.01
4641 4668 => 1.02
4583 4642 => 1.08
